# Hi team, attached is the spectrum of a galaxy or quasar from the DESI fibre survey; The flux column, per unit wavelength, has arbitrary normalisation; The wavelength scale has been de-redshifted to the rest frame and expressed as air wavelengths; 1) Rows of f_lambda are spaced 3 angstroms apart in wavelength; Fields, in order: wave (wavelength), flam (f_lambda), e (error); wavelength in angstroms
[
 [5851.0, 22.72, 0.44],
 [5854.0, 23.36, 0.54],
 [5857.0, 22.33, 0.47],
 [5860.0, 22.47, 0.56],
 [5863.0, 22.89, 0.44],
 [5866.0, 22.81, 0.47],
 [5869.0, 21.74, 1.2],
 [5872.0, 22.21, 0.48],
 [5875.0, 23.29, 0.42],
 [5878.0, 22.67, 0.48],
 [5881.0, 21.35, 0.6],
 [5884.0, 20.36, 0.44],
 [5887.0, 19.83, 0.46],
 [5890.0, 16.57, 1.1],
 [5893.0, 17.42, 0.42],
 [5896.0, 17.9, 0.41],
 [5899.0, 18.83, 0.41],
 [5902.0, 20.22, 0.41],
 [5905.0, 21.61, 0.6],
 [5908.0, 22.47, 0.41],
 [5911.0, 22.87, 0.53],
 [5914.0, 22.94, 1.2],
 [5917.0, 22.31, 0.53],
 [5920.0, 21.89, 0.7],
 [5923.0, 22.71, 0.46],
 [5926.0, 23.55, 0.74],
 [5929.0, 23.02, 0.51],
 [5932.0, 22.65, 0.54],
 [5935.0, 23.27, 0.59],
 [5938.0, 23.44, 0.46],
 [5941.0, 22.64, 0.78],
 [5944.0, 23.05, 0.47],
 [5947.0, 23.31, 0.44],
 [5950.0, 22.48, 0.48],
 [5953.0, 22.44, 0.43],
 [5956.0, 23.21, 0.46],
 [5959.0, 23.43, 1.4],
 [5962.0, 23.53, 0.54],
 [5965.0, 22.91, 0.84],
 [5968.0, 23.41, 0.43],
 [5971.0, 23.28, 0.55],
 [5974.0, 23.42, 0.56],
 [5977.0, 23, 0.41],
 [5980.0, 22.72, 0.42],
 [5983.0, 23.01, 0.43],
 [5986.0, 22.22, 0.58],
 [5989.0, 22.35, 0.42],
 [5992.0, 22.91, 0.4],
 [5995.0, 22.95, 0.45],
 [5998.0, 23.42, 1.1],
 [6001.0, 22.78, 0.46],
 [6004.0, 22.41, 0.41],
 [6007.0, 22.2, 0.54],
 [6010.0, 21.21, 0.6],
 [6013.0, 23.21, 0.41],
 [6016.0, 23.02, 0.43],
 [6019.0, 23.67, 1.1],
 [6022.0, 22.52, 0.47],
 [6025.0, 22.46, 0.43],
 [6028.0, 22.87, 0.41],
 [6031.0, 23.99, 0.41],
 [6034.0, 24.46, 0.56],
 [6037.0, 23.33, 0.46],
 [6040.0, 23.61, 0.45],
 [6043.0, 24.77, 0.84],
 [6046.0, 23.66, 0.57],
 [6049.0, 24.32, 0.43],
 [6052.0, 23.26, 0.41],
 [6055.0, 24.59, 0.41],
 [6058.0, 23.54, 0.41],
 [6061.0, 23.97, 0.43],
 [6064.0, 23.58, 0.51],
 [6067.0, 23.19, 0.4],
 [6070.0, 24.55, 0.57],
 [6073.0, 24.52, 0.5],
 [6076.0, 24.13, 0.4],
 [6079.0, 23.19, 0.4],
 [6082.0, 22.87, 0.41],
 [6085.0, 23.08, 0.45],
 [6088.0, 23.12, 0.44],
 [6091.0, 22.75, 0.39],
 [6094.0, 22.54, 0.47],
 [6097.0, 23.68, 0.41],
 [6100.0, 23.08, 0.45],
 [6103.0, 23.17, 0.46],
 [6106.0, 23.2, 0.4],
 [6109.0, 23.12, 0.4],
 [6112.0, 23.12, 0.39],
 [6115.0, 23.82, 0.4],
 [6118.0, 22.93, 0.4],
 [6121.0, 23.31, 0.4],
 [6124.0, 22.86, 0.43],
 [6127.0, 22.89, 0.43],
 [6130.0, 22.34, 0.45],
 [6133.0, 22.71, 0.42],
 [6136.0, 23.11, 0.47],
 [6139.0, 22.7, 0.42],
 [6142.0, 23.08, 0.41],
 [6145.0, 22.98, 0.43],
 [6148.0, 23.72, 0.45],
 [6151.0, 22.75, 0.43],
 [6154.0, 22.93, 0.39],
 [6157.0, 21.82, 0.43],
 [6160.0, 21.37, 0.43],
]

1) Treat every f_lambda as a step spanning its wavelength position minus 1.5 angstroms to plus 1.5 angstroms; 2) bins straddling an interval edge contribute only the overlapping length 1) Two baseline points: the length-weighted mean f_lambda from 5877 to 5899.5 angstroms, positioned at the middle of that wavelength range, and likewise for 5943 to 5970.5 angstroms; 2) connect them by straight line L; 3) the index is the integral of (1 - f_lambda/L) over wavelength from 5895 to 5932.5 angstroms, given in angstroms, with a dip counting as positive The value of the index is -1.9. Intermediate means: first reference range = 19.3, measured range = 21.8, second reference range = 23.1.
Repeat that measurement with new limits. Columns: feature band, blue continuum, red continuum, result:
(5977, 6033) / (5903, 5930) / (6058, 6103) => 0.6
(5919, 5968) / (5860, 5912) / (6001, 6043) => -2.6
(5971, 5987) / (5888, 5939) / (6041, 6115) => -0.5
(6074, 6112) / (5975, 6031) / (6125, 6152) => -0.5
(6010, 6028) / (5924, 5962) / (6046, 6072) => 0.6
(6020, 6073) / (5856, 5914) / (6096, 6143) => -3.0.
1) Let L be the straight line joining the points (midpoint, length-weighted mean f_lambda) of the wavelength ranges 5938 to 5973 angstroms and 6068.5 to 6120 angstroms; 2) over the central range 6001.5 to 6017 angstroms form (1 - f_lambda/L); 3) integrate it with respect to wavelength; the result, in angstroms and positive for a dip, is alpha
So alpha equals 0.5 angstroms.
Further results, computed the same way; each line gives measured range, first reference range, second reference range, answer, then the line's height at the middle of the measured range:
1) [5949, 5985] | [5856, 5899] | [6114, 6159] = -2.46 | 21.6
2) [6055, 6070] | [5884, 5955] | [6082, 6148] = -0.74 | 22.7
